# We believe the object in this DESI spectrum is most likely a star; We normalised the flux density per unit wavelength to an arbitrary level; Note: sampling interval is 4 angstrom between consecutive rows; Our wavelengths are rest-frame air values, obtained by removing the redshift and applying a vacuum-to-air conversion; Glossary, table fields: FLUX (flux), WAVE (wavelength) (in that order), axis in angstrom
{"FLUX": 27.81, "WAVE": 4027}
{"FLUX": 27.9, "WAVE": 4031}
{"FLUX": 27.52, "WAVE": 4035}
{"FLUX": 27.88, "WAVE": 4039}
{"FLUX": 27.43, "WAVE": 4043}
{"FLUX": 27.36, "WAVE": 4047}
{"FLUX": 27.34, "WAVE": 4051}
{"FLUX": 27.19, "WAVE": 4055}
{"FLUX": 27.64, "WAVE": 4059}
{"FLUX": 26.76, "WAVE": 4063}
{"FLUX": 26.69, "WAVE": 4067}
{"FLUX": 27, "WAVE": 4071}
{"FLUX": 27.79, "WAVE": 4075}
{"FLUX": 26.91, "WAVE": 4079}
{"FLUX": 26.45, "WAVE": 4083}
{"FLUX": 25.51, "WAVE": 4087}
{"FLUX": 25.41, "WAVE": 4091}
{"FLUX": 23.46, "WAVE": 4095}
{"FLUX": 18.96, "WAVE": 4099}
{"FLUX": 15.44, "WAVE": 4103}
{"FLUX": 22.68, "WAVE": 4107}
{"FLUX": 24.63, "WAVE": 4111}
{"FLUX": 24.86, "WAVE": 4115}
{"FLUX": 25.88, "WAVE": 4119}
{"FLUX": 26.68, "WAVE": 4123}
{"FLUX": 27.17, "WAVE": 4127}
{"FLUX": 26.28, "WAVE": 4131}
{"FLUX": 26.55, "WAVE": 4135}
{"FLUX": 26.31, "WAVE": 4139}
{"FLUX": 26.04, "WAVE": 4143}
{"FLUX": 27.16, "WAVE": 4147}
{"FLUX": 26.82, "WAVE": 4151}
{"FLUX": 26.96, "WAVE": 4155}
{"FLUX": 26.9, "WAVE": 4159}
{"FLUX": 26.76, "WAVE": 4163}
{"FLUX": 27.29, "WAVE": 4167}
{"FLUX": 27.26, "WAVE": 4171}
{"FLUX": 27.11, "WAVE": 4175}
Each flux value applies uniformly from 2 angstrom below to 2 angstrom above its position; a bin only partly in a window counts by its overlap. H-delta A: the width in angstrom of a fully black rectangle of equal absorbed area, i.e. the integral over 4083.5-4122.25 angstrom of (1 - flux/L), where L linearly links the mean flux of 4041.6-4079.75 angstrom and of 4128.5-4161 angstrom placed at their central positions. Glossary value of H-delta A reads 5.3 angstrom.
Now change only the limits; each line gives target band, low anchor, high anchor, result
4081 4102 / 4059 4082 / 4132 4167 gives 2.7 angstrom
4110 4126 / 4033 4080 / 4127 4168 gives 0.7 angstrom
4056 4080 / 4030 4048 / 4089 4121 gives -1.6 angstrom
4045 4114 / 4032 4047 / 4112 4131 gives 4.5 angstrom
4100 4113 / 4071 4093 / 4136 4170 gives 2.8 angstrom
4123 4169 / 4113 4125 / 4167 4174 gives -0.3 angstrom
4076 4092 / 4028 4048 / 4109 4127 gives 0.2 angstrom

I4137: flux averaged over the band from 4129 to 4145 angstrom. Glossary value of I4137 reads 26.3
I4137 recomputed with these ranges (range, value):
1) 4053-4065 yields 27.2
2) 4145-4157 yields 27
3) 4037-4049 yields 27.6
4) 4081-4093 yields 25.8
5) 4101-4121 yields 22.7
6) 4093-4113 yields 21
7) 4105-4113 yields 23.7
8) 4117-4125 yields 26.3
